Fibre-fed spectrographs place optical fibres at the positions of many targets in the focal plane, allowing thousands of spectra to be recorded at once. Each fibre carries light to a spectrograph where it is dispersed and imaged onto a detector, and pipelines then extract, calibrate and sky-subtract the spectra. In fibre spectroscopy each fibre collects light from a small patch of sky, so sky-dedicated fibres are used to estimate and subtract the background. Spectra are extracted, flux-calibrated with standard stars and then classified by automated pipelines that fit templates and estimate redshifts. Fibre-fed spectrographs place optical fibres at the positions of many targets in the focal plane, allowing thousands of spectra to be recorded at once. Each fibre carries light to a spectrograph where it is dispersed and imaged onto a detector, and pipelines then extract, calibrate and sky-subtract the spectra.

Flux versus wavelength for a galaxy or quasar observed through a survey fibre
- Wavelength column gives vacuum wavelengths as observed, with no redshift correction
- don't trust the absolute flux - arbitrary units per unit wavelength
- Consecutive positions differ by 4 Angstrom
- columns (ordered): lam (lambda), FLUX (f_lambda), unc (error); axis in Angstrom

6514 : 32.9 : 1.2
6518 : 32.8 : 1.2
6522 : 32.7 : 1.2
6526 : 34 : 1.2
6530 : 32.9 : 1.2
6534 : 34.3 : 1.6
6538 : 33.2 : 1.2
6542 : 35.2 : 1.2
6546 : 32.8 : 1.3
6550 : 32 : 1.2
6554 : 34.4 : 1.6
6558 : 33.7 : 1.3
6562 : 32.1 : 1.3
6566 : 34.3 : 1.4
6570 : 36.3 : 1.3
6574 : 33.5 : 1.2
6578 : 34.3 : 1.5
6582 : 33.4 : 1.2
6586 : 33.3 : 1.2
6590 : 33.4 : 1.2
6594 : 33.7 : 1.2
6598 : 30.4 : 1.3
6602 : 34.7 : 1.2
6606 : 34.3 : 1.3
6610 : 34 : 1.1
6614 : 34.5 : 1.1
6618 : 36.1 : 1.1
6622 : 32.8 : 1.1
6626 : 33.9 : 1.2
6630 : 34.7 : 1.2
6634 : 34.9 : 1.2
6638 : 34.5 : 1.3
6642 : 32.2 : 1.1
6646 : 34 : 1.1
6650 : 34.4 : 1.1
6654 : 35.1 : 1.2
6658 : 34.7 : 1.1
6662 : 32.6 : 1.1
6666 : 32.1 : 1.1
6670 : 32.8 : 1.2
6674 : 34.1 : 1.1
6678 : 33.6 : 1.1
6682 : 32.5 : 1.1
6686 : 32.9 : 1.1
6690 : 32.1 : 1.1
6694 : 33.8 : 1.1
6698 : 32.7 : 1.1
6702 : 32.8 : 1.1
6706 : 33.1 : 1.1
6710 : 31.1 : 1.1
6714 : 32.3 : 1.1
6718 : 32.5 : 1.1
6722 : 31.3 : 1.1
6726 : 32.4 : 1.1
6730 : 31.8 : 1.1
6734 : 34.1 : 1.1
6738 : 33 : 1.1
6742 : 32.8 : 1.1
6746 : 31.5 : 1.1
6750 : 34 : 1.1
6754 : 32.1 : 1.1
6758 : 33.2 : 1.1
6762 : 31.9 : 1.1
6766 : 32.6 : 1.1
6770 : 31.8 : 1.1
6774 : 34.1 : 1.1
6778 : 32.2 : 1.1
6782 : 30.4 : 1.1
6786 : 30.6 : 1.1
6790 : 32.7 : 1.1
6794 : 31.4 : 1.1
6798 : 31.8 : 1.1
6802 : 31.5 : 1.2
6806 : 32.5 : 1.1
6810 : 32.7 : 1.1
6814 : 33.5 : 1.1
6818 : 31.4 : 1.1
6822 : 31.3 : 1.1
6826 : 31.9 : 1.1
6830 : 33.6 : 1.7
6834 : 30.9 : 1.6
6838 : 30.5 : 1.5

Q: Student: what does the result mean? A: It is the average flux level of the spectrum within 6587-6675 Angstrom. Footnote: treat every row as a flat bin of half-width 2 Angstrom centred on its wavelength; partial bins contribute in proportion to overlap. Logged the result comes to 33.8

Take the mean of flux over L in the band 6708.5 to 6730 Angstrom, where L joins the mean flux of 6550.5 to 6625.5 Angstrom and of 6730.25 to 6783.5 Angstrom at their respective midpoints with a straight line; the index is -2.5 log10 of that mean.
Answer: 0.03 mag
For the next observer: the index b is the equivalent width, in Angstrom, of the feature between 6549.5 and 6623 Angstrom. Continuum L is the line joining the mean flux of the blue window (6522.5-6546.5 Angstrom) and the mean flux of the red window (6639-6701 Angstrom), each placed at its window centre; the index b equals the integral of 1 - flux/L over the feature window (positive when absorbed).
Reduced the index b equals -0.5 Angstrom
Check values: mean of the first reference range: 33.7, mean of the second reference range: 33.3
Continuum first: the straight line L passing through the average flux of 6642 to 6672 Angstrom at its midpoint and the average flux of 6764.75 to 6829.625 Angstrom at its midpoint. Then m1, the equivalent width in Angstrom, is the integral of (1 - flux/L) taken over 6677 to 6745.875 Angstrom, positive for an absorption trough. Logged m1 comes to 0.8 Angstrom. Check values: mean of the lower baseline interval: 33.6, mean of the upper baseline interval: 32.1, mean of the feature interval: 32.6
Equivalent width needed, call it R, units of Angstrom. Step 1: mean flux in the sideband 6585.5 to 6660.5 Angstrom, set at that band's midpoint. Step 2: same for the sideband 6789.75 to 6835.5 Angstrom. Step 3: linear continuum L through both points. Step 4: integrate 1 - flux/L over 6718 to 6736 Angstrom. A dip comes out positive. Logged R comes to 0.3 Angstrom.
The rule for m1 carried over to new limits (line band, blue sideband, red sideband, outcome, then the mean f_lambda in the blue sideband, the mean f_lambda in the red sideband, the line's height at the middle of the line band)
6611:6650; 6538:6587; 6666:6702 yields -1.0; 33.8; 33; 33.3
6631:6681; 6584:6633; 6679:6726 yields -0.9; 33.8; 32.5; 33.2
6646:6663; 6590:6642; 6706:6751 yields -0.4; 33.9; 32.4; 33.4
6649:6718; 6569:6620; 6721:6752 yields 0.2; 33.9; 32.7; 33.1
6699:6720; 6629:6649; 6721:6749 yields 0.3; 34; 32.5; 32.9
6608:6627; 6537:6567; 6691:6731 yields -0.7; 33.4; 32.4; 33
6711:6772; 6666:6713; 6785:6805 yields -0.4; 32.8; 31.7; 32.3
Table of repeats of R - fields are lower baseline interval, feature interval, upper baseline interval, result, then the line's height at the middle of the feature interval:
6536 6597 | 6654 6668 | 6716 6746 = -0.18 Angstrom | 33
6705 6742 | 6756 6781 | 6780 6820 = -0.36 Angstrom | 32.1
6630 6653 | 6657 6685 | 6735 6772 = 0.48 Angstrom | 33.7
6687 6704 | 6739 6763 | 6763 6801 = -0.27 Angstrom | 32.3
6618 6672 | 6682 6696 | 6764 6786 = 0.15 Angstrom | 33.2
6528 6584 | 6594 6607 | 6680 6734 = 0.09 Angstrom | 33.4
